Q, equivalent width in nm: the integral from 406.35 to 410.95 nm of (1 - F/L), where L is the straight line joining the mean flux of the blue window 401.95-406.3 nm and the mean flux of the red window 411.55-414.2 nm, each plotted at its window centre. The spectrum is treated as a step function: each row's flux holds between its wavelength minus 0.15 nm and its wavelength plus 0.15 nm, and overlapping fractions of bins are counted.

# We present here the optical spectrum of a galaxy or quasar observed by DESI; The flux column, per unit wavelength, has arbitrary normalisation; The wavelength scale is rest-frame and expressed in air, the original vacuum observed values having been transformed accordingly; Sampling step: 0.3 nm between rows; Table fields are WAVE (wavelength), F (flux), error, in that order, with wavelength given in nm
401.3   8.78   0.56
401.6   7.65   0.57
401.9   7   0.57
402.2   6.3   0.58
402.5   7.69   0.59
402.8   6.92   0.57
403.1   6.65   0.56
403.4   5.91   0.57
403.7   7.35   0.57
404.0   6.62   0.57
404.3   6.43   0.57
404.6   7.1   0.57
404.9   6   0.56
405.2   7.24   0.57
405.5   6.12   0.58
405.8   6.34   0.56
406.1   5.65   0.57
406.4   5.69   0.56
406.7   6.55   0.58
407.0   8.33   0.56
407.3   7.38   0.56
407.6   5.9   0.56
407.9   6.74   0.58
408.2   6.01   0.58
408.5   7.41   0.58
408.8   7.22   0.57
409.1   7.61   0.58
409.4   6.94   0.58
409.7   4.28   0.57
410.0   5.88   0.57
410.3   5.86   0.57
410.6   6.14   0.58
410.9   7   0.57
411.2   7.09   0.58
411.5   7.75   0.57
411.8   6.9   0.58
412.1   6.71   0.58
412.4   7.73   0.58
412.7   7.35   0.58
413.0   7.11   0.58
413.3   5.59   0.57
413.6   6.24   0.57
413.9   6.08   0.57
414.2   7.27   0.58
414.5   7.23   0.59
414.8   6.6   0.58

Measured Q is 0.084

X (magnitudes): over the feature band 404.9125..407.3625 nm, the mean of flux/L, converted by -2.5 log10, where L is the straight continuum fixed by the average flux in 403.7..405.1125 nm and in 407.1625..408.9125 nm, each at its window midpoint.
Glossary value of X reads 0.02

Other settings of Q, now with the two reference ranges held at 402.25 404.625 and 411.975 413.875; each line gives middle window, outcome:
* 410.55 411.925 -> -0.06 nm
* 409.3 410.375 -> 0.17 nm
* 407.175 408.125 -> 0.02 nm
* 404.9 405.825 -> 0.04 nm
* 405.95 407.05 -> 0.06 nm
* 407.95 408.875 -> -0.01 nm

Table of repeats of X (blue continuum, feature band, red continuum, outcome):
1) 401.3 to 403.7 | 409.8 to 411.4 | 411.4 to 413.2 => 0.13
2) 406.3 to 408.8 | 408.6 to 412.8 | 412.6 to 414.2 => -0.02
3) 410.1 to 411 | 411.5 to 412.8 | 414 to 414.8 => -0.10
